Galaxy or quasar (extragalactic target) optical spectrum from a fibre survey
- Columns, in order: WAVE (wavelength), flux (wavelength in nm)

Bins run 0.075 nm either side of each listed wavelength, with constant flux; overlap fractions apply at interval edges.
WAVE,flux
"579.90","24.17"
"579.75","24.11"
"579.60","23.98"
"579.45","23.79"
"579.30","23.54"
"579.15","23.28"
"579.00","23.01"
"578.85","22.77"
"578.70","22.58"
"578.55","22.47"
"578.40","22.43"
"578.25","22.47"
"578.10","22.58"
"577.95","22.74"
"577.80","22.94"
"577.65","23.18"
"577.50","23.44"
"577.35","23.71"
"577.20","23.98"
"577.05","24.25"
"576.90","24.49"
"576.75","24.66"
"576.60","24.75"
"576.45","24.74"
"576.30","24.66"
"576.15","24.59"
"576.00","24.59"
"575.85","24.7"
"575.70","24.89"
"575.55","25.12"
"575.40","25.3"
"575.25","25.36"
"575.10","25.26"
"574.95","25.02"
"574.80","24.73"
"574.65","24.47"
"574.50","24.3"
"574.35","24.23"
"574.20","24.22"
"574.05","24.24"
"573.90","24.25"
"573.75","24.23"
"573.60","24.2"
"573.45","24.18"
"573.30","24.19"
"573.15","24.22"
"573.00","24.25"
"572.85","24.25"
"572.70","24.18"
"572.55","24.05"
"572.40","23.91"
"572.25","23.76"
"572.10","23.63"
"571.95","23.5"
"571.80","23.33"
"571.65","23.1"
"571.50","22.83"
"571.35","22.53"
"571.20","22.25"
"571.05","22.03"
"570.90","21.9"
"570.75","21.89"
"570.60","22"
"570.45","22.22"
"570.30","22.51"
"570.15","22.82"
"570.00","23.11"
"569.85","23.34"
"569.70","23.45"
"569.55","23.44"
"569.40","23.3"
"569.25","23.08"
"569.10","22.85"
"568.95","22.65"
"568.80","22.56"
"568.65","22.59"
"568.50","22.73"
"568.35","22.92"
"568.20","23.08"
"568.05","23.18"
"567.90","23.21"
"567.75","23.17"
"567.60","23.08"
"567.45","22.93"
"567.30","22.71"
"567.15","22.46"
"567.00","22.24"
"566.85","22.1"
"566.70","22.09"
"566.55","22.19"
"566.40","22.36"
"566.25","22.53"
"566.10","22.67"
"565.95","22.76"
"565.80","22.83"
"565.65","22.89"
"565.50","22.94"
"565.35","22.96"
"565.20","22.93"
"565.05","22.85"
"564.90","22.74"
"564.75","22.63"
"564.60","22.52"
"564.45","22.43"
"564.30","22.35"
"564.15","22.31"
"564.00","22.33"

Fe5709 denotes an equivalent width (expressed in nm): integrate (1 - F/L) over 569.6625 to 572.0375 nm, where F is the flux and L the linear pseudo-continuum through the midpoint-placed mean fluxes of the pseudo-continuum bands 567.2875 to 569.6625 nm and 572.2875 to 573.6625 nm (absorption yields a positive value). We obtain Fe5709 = 0.09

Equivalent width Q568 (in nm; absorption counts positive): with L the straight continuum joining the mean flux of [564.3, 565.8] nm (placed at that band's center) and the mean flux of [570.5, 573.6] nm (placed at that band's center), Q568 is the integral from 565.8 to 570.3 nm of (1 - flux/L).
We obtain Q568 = 0.035 nm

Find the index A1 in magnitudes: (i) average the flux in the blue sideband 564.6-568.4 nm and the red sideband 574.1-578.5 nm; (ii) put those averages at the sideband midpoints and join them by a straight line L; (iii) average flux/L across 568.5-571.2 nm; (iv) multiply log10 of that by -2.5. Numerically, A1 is 0.03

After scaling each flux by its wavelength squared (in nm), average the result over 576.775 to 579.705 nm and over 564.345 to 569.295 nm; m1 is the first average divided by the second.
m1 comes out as 1.07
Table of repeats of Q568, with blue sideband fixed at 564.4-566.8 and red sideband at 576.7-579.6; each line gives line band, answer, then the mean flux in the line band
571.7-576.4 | -0.26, 24.4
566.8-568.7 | 0.00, 22.8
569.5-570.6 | 0.00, 22.9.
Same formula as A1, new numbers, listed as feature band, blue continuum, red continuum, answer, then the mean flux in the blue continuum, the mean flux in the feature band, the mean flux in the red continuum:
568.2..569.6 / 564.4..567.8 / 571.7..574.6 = 0.01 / 22.7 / 22.9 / 24.1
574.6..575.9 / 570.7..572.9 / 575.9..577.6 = -0.05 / 23.1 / 25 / 24.3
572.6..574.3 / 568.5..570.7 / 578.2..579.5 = -0.06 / 22.8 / 24.2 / 22.9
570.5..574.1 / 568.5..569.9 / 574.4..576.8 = 0.02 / 23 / 23.4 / 24.8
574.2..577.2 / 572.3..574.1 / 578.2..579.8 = -0.04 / 24.2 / 24.7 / 23.1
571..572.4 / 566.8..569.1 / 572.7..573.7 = 0.03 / 22.8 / 23.1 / 24.2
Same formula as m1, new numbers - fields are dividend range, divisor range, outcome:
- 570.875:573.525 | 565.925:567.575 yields 1.07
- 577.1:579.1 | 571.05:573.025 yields 1.00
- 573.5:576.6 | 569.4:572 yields 1.10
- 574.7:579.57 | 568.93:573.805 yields 1.05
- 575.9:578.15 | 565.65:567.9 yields 1.10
